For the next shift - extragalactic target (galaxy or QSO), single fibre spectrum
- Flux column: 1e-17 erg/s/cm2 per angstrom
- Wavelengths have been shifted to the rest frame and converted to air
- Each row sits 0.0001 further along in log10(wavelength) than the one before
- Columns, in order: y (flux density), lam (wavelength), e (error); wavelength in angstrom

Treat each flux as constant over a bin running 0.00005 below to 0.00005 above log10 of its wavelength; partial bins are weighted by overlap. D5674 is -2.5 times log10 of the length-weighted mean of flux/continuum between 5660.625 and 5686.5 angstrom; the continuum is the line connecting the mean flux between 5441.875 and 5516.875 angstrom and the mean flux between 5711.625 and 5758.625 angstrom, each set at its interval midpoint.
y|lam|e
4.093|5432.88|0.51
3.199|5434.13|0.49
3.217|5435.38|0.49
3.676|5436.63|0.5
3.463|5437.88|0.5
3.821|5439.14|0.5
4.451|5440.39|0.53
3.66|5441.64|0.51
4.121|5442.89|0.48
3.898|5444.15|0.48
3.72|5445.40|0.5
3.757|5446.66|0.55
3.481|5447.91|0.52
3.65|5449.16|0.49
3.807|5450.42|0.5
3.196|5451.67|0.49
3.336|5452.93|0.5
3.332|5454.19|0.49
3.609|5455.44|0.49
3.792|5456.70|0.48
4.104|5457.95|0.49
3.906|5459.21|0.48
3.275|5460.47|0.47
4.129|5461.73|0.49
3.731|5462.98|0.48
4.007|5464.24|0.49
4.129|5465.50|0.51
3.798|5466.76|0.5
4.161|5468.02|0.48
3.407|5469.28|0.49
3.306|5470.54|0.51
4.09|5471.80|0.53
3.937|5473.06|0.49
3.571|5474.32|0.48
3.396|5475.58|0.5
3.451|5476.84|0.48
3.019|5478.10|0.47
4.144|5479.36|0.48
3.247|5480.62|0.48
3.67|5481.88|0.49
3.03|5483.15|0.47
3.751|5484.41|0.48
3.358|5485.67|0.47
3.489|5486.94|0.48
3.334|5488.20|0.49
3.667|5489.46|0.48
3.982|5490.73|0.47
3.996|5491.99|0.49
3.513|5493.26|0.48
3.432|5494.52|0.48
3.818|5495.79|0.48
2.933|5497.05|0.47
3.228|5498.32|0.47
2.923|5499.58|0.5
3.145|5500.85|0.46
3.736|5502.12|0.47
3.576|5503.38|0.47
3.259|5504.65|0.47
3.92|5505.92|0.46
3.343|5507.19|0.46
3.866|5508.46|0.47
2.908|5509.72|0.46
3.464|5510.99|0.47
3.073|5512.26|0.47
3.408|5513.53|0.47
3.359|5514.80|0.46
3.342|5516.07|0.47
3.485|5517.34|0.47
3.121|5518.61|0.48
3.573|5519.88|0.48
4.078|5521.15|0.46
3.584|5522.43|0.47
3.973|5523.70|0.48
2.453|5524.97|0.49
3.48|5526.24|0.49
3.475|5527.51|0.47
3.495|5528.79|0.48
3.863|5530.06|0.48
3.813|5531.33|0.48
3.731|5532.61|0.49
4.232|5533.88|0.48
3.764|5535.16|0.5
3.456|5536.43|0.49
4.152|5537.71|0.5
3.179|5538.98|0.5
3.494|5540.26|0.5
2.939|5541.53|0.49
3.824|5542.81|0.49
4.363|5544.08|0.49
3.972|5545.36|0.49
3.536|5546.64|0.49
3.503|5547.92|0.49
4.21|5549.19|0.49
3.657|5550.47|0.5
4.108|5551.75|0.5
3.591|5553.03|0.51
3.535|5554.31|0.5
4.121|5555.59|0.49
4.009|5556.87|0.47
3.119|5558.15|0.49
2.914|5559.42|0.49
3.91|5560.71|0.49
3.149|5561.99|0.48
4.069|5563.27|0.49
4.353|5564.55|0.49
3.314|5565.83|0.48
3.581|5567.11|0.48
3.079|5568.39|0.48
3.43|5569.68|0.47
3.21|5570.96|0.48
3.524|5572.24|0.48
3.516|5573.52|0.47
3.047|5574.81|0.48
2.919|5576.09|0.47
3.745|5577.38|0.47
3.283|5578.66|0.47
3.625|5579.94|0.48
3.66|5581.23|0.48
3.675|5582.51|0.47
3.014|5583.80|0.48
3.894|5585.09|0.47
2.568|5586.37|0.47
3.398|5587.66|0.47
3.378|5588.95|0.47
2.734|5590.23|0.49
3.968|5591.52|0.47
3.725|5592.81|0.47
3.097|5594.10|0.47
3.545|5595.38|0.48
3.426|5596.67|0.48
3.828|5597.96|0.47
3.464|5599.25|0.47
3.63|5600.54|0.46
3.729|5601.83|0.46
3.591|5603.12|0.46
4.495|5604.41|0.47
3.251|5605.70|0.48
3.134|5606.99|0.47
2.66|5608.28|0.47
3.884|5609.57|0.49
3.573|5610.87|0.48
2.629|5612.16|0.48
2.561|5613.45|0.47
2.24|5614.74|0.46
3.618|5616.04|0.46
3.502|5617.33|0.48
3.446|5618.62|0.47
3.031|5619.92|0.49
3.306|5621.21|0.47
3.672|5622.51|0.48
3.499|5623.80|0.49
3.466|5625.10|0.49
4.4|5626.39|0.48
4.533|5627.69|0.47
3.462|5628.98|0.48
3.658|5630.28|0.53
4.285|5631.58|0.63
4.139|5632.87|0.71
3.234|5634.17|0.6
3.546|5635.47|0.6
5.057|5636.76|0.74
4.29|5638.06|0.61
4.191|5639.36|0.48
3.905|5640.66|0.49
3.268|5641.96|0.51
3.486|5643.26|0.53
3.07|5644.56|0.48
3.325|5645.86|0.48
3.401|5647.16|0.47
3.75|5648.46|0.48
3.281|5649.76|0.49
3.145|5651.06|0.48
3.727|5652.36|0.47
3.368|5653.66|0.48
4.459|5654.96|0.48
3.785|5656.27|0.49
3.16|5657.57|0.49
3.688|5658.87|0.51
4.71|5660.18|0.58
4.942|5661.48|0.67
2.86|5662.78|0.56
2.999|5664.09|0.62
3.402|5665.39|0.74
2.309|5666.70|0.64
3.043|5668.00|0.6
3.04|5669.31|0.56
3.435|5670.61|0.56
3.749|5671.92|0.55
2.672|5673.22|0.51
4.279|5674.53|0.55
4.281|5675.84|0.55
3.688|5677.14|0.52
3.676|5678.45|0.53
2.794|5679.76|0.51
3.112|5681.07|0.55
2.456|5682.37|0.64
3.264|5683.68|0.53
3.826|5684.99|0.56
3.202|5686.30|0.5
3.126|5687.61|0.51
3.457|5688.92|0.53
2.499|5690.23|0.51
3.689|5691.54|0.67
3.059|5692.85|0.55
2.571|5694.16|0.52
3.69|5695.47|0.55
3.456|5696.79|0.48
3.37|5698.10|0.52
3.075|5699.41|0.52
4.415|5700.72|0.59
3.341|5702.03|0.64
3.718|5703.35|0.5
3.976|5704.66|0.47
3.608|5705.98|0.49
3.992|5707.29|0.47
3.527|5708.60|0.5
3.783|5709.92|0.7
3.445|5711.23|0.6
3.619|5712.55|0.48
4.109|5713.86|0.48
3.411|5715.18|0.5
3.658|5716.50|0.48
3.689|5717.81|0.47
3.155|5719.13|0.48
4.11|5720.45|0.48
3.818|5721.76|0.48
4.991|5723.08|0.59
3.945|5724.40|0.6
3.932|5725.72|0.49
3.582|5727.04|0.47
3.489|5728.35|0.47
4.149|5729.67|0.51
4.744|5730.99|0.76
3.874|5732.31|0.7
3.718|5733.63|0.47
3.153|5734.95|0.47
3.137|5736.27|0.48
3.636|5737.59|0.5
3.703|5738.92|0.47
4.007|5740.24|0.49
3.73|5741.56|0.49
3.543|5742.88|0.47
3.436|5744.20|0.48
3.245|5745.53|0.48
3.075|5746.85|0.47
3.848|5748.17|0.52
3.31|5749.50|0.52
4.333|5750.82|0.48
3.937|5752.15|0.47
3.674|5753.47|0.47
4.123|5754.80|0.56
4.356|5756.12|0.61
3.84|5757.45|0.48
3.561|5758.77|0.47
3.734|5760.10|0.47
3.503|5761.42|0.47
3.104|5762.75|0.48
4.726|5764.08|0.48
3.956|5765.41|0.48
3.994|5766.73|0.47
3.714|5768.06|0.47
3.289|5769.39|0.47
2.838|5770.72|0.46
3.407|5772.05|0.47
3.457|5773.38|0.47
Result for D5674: 0.11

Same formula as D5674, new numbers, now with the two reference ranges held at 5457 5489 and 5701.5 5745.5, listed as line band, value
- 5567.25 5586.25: 0.095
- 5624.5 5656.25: -0.016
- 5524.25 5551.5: 0.008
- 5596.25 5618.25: 0.104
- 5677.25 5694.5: 0.180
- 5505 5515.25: 0.079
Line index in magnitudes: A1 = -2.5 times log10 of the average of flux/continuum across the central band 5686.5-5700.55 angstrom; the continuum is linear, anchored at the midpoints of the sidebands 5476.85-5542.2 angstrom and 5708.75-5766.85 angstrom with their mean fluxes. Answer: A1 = 0.15 mag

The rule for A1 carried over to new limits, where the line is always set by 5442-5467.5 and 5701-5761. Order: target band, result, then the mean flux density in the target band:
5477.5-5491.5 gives 0.065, 3.52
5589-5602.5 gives 0.071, 3.51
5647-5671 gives 0.074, 3.5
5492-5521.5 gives 0.098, 3.42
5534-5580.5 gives 0.044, 3.6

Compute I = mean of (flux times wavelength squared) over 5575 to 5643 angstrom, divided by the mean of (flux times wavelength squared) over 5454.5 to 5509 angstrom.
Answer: 1.03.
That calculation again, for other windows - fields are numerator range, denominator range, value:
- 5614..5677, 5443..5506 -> 1.06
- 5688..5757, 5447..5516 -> 1.12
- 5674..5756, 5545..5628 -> 1.09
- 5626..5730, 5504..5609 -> 1.07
